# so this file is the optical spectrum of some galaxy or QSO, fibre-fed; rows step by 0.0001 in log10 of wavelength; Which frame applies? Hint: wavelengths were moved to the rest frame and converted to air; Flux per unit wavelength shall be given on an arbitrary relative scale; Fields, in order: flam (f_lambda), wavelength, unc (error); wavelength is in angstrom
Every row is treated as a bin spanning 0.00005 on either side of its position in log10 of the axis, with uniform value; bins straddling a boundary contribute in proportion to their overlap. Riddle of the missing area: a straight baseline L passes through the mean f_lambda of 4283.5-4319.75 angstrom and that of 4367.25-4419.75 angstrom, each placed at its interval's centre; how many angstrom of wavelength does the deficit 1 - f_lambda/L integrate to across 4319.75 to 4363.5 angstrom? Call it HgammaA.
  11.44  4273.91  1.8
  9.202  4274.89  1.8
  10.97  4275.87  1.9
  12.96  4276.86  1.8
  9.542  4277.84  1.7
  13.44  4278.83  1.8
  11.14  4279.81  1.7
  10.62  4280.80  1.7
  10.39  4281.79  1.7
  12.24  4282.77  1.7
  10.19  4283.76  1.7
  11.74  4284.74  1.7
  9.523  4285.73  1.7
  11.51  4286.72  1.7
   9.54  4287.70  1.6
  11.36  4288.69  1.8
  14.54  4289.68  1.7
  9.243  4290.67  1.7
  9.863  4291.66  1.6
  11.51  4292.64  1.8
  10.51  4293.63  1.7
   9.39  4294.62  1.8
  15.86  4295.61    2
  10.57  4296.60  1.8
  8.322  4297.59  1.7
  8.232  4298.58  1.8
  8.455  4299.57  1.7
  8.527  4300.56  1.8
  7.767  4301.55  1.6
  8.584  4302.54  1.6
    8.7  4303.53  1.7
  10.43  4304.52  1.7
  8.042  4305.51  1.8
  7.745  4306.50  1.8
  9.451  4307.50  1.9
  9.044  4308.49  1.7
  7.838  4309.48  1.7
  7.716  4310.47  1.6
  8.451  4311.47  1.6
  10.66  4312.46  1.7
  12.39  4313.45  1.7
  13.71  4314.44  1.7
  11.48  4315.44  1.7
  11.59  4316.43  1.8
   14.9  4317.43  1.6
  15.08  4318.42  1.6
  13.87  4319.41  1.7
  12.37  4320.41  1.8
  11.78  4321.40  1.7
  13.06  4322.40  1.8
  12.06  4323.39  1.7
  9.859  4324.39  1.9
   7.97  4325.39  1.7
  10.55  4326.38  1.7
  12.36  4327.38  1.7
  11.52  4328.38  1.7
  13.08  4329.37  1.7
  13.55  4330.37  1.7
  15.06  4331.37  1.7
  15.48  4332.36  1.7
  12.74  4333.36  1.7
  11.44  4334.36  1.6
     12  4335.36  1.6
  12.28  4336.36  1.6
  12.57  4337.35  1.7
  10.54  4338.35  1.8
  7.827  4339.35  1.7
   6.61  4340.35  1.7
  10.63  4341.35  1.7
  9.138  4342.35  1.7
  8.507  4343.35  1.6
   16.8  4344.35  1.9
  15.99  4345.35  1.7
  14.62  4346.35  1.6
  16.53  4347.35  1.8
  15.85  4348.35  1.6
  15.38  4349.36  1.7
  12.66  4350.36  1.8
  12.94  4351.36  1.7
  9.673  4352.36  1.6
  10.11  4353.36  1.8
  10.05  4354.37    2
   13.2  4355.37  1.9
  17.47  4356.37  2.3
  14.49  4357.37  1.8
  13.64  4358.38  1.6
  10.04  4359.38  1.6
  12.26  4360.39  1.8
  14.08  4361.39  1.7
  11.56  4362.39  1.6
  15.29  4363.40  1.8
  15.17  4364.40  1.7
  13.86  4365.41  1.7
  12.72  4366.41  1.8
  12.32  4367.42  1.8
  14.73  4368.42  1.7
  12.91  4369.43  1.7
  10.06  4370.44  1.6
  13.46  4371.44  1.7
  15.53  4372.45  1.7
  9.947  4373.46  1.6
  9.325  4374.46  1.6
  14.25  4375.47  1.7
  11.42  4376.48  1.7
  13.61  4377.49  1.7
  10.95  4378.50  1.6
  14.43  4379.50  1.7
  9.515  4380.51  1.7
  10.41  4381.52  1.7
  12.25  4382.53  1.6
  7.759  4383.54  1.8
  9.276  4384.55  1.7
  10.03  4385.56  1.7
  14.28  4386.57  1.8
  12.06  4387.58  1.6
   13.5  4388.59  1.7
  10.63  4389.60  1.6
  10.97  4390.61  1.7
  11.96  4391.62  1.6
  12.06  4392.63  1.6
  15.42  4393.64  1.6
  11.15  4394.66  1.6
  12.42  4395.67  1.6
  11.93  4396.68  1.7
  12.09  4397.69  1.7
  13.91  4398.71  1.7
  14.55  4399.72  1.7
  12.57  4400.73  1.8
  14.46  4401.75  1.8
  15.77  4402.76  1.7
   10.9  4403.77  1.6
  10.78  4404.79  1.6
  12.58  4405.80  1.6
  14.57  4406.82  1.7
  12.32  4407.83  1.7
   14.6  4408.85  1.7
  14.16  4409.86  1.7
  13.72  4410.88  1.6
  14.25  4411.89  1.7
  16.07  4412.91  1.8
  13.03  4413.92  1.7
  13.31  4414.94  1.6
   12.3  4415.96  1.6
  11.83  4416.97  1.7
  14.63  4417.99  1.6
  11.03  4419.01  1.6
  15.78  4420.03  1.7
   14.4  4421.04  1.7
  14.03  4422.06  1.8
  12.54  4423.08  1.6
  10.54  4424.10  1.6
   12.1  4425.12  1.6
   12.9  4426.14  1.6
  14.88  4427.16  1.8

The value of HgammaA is -3.93 angstrom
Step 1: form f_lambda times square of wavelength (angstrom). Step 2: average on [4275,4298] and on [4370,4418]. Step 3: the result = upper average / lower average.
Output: 1.2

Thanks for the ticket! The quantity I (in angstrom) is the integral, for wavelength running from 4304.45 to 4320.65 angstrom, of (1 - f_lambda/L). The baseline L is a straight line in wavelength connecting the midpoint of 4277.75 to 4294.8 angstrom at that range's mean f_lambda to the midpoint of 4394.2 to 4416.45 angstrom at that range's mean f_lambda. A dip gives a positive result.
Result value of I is 0.88 angstrom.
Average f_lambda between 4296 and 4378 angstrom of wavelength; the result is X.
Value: 11.8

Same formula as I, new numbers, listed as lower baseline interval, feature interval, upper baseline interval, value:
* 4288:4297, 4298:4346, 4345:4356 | 5.5 angstrom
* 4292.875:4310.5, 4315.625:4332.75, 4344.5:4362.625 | -2.3 angstrom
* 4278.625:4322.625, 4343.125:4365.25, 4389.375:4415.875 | -3.0 angstrom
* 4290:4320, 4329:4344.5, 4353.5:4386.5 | -0.5 angstrom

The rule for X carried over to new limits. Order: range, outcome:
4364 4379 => 12.7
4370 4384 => 11.7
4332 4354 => 12.2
